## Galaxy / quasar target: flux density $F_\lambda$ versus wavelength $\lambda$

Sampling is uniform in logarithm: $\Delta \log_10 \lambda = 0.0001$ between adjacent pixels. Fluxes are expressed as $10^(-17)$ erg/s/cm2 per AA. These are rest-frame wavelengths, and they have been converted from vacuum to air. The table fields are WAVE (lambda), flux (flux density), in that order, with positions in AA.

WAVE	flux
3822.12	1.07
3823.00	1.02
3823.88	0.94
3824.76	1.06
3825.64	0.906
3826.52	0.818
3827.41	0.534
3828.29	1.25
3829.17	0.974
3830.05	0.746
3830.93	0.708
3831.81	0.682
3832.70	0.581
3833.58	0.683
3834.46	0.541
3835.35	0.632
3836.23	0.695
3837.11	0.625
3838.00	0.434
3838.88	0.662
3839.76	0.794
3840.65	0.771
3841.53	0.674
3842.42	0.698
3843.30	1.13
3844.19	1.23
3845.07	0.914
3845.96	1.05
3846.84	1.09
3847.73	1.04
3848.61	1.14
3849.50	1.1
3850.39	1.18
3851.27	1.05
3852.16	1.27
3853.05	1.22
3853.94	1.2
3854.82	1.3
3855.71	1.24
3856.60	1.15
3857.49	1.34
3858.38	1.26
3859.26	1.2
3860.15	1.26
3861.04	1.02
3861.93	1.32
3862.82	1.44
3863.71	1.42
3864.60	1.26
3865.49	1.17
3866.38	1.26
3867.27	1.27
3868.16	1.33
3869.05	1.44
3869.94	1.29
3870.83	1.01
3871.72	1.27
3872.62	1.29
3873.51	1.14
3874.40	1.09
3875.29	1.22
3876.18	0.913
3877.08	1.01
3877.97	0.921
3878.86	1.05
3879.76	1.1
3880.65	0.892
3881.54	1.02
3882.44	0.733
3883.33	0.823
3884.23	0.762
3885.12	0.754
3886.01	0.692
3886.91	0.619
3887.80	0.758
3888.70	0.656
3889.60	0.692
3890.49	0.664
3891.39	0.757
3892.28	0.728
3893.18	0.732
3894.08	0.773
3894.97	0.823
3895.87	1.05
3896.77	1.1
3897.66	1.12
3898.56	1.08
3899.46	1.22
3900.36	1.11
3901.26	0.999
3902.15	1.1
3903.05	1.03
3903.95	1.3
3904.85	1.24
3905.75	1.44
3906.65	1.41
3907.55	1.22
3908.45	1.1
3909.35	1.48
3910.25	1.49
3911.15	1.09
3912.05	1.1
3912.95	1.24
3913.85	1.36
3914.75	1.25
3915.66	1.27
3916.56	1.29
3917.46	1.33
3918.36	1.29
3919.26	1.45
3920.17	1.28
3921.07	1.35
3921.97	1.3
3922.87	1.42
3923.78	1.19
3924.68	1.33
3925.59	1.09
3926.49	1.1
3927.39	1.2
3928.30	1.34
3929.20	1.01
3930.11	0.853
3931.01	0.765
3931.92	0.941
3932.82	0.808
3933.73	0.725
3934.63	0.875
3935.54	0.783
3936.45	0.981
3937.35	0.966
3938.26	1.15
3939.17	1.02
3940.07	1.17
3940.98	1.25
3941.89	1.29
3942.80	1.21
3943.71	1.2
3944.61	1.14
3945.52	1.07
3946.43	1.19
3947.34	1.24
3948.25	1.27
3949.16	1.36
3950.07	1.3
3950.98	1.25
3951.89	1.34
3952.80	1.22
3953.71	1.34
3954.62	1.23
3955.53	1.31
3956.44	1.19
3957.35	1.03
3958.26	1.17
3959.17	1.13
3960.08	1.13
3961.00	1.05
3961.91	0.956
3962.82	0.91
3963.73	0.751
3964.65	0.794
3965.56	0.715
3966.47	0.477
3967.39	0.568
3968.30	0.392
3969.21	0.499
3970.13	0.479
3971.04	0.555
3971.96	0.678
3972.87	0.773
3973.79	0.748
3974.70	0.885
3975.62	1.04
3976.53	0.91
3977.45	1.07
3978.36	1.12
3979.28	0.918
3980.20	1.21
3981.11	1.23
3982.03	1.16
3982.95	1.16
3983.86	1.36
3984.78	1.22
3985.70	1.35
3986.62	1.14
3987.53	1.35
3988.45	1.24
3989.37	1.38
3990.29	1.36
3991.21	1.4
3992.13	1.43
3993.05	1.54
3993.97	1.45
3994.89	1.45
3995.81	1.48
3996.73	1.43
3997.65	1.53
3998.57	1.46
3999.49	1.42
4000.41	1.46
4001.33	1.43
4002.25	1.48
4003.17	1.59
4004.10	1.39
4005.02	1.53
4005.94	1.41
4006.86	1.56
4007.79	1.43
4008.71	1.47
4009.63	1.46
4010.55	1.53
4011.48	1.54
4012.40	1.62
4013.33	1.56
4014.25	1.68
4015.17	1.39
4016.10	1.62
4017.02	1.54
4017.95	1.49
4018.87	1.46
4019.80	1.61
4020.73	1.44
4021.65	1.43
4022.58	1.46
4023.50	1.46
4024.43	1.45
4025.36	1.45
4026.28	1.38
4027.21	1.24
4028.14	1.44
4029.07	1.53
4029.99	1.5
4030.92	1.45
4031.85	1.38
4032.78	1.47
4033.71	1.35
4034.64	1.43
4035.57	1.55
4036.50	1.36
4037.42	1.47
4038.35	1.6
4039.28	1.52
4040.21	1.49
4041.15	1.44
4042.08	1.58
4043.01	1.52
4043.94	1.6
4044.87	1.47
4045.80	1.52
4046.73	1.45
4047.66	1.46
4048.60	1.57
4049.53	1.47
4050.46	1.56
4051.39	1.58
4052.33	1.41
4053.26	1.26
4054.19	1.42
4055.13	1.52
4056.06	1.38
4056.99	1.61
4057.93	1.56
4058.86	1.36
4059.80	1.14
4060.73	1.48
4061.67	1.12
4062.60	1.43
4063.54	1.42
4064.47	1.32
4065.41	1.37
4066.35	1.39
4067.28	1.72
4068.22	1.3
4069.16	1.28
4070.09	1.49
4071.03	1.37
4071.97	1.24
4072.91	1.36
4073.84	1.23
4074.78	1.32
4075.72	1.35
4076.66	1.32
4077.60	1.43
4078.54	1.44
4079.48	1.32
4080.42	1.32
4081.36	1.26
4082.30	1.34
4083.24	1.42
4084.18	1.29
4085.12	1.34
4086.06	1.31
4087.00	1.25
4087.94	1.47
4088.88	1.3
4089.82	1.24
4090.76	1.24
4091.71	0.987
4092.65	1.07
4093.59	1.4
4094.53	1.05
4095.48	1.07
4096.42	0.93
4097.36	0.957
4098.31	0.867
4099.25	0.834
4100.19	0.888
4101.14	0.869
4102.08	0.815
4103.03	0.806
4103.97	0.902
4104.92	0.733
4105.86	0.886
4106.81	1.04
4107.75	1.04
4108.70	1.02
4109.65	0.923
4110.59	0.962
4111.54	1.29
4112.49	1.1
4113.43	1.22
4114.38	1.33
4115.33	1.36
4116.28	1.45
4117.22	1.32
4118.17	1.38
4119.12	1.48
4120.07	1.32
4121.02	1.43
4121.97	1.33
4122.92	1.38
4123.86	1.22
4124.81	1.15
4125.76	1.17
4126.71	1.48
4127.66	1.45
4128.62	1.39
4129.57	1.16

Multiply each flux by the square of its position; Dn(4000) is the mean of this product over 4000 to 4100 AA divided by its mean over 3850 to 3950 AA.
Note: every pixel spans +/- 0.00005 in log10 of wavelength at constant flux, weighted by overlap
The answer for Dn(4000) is 1.3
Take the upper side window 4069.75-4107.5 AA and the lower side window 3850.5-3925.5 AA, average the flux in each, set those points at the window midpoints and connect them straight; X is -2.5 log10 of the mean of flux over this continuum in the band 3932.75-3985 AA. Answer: 0.13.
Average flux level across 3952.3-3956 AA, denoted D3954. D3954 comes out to 1.28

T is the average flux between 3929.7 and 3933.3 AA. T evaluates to 0.841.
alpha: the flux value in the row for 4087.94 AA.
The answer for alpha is 1.47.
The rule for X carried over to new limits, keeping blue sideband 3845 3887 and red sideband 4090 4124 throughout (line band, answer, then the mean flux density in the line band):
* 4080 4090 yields -0.19 mag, 1.33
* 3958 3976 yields 0.39 mag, 0.779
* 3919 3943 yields 0.02 mag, 1.1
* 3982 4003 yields -0.24 mag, 1.39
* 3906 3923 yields -0.16 mag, 1.3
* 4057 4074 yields -0.23 mag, 1.37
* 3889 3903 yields 0.20 mag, 0.93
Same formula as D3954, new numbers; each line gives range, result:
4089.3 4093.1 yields 1.14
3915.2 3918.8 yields 1.29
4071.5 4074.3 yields 1.28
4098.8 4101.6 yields 0.863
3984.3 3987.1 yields 1.24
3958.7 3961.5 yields 1.1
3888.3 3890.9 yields 0.671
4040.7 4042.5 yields 1.51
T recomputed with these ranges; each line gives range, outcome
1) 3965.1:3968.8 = 0.539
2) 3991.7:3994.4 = 1.47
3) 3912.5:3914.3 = 1.3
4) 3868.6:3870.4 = 1.36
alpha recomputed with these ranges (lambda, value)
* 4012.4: 1.62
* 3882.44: 0.733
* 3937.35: 0.966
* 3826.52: 0.818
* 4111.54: 1.29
